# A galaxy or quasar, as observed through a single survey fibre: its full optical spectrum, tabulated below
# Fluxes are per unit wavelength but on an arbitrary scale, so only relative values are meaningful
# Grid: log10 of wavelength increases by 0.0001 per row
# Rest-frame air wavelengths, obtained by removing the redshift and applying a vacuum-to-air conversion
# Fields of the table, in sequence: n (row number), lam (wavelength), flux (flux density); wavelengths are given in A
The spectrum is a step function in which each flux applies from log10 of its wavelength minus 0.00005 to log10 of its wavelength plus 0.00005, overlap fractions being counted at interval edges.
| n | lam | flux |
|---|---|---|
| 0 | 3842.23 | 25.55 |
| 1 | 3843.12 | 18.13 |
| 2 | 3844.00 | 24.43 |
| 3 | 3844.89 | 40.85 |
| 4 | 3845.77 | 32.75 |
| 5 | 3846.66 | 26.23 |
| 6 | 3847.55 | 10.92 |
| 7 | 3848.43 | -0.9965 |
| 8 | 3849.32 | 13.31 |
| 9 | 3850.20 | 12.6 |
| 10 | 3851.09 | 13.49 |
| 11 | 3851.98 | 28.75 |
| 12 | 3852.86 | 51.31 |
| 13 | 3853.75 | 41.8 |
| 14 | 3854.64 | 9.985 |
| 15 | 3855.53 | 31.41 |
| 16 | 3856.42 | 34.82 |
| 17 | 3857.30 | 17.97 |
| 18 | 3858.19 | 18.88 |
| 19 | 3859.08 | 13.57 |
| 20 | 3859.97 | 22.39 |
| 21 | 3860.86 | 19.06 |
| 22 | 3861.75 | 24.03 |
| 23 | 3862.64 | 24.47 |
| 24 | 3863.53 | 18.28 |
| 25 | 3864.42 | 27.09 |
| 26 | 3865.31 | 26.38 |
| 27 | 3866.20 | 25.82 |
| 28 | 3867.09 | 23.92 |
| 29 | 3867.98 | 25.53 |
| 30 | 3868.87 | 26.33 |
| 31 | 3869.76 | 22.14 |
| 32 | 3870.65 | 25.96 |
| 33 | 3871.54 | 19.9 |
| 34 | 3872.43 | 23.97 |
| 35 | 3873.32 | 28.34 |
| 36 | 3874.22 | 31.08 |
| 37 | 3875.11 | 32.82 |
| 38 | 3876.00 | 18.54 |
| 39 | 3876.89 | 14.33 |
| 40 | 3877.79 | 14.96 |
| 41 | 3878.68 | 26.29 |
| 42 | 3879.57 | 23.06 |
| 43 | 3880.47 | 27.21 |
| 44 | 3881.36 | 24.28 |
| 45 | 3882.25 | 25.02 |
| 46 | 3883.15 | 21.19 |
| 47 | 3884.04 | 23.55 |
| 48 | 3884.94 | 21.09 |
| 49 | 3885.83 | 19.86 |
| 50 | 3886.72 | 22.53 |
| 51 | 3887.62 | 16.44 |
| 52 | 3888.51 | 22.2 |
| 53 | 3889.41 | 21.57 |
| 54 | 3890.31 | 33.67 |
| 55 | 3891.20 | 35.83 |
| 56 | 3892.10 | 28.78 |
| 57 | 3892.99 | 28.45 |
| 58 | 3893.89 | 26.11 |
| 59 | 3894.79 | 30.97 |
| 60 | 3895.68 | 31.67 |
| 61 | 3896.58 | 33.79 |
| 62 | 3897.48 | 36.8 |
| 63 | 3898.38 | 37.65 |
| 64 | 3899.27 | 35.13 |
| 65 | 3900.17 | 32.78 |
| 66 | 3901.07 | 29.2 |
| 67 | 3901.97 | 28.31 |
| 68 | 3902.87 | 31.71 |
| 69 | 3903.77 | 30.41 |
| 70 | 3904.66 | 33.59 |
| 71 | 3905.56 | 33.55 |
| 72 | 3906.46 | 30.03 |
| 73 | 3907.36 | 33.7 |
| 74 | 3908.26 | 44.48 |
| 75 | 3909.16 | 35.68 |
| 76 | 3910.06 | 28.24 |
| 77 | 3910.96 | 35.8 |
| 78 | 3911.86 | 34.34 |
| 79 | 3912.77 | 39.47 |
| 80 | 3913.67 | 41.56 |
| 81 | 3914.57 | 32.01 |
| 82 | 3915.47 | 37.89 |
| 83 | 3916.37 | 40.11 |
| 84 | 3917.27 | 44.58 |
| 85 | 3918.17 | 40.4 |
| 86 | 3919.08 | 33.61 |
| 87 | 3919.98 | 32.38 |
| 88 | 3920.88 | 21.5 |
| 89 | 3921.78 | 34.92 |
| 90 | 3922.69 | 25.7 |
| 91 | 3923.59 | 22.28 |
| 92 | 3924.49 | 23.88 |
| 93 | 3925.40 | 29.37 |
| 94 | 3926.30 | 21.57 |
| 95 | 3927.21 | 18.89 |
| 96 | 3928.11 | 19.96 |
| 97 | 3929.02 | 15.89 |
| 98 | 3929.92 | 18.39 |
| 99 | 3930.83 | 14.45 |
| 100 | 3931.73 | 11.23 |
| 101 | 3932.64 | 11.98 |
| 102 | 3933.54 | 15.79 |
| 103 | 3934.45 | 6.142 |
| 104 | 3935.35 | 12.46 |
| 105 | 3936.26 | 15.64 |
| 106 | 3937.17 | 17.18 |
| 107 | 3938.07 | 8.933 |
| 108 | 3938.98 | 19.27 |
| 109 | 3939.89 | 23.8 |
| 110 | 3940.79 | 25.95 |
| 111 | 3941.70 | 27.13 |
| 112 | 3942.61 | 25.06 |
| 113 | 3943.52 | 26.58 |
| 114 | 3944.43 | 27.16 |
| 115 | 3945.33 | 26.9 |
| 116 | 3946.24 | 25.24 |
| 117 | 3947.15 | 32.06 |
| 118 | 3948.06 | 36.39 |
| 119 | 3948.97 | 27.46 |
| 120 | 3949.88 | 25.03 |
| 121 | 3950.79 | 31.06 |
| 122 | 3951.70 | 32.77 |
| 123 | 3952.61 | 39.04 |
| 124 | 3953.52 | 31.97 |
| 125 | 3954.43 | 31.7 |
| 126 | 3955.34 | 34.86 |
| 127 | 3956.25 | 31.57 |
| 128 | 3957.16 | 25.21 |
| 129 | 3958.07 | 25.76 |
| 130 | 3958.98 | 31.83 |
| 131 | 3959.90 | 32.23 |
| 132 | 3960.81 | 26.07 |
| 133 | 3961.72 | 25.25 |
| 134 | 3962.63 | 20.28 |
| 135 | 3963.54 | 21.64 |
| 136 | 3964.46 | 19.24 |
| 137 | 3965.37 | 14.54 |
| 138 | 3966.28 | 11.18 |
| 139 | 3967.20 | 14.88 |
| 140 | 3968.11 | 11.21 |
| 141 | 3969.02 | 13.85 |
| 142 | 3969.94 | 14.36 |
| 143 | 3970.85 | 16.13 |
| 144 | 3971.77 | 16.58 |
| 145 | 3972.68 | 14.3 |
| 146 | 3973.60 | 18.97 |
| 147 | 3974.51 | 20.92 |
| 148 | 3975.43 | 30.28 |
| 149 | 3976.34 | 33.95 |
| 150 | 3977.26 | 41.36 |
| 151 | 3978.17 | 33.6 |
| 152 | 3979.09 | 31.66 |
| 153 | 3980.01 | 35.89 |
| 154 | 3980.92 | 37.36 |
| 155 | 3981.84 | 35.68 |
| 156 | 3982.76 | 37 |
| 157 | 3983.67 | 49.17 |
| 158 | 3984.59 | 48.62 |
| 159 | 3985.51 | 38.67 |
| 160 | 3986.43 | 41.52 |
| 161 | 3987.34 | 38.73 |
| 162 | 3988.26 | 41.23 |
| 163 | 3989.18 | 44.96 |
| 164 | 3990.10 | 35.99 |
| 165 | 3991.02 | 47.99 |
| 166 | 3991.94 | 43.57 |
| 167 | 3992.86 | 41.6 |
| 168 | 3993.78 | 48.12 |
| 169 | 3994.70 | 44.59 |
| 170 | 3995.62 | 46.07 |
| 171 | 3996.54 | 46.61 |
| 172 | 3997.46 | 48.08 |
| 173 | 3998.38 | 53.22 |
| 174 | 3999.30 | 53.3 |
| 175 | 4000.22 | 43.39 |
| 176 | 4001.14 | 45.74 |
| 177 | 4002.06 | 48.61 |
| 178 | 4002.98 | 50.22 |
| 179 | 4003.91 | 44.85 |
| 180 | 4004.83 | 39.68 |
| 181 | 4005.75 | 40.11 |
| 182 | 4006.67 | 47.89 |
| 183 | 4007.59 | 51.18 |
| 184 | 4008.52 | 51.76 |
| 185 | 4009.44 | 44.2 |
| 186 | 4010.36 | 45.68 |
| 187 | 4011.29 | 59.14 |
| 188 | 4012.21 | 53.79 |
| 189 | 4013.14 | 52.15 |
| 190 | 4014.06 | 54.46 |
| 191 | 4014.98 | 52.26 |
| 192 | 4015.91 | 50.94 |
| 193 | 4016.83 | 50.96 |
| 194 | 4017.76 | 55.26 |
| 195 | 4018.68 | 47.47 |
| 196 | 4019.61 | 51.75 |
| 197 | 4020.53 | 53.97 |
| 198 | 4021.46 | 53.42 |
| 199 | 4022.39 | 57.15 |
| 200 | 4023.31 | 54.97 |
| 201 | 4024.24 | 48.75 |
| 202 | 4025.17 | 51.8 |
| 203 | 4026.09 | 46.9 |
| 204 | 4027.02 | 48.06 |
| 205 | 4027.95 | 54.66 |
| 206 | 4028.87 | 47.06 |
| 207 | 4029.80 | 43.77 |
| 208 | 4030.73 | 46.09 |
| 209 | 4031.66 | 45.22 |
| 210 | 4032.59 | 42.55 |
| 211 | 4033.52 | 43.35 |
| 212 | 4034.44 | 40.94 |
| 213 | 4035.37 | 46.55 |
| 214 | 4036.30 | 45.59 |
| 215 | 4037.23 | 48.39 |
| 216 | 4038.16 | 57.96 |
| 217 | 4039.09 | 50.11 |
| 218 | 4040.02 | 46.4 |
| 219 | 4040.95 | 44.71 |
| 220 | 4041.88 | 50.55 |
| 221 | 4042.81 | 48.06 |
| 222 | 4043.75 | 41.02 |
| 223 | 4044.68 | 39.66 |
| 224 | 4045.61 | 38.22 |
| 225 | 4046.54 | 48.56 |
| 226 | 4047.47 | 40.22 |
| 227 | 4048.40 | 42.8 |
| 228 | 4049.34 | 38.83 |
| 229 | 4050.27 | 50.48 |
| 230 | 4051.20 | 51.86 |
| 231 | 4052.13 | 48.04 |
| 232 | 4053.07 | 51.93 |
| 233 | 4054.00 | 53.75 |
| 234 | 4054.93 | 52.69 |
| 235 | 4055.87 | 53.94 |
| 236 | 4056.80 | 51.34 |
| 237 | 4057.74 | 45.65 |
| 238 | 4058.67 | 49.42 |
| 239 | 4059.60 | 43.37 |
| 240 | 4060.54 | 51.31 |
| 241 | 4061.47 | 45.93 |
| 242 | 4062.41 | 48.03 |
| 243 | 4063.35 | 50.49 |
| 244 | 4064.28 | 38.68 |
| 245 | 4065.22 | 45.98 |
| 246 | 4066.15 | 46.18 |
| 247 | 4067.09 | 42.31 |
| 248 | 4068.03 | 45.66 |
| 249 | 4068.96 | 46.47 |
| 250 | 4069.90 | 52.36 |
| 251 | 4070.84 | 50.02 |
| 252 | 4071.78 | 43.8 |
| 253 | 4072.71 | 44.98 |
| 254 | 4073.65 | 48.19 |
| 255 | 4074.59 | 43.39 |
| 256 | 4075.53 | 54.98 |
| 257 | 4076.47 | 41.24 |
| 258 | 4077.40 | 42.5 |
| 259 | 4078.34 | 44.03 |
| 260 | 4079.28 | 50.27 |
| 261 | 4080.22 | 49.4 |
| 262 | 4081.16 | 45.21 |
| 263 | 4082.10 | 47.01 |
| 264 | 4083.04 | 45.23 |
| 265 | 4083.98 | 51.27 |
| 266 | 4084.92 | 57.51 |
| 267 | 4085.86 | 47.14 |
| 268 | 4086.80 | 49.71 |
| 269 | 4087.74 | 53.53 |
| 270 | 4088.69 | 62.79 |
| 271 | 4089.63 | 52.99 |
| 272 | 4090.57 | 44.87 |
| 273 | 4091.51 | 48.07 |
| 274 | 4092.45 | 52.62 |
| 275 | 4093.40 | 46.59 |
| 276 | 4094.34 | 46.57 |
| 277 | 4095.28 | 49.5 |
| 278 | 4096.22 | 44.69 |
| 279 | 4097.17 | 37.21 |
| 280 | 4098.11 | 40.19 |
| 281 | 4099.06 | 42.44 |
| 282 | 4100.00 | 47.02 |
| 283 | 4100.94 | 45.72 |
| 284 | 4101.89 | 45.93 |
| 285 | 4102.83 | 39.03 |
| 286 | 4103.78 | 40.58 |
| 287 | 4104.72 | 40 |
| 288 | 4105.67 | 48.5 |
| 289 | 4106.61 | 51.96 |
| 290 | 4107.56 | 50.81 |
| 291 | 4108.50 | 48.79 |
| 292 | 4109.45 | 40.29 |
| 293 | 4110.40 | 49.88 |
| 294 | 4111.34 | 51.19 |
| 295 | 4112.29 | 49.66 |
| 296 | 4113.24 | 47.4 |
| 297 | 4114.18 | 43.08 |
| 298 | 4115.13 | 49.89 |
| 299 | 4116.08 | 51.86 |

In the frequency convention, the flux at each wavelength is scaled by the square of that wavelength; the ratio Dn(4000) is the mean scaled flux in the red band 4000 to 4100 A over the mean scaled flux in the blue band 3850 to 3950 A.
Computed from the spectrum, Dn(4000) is 2.0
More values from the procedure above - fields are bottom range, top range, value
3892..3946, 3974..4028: 1.73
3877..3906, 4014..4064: 1.89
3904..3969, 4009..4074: 1.93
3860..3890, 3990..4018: 2.21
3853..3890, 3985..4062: 2.18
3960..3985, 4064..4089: 1.95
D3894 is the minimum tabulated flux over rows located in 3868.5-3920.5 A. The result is 14.33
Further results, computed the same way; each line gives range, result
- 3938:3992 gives 8.933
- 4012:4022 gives 47.47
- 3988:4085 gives 35.99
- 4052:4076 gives 38.68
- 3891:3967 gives 6.142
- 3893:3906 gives 26.11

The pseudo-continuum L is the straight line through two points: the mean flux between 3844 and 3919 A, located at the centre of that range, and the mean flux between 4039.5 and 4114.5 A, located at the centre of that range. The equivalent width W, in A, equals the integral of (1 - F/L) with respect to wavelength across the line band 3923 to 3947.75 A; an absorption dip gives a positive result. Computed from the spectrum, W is 9.6 A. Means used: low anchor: 27.6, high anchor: 47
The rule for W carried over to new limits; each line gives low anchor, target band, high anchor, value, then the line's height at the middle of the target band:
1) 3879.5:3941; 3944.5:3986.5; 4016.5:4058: 9.5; 36.3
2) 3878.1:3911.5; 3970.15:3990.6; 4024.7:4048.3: 3.1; 39.5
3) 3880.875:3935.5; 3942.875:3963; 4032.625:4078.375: 2.6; 33.7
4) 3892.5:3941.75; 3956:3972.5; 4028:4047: 6.8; 34.9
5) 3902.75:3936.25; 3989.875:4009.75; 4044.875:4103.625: -4.4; 37.9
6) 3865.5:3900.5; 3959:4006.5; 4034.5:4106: 4.0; 37.3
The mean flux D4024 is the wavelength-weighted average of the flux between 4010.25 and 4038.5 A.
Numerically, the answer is 50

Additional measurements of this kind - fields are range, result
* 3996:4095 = 48.3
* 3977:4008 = 43.4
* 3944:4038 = 38.9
